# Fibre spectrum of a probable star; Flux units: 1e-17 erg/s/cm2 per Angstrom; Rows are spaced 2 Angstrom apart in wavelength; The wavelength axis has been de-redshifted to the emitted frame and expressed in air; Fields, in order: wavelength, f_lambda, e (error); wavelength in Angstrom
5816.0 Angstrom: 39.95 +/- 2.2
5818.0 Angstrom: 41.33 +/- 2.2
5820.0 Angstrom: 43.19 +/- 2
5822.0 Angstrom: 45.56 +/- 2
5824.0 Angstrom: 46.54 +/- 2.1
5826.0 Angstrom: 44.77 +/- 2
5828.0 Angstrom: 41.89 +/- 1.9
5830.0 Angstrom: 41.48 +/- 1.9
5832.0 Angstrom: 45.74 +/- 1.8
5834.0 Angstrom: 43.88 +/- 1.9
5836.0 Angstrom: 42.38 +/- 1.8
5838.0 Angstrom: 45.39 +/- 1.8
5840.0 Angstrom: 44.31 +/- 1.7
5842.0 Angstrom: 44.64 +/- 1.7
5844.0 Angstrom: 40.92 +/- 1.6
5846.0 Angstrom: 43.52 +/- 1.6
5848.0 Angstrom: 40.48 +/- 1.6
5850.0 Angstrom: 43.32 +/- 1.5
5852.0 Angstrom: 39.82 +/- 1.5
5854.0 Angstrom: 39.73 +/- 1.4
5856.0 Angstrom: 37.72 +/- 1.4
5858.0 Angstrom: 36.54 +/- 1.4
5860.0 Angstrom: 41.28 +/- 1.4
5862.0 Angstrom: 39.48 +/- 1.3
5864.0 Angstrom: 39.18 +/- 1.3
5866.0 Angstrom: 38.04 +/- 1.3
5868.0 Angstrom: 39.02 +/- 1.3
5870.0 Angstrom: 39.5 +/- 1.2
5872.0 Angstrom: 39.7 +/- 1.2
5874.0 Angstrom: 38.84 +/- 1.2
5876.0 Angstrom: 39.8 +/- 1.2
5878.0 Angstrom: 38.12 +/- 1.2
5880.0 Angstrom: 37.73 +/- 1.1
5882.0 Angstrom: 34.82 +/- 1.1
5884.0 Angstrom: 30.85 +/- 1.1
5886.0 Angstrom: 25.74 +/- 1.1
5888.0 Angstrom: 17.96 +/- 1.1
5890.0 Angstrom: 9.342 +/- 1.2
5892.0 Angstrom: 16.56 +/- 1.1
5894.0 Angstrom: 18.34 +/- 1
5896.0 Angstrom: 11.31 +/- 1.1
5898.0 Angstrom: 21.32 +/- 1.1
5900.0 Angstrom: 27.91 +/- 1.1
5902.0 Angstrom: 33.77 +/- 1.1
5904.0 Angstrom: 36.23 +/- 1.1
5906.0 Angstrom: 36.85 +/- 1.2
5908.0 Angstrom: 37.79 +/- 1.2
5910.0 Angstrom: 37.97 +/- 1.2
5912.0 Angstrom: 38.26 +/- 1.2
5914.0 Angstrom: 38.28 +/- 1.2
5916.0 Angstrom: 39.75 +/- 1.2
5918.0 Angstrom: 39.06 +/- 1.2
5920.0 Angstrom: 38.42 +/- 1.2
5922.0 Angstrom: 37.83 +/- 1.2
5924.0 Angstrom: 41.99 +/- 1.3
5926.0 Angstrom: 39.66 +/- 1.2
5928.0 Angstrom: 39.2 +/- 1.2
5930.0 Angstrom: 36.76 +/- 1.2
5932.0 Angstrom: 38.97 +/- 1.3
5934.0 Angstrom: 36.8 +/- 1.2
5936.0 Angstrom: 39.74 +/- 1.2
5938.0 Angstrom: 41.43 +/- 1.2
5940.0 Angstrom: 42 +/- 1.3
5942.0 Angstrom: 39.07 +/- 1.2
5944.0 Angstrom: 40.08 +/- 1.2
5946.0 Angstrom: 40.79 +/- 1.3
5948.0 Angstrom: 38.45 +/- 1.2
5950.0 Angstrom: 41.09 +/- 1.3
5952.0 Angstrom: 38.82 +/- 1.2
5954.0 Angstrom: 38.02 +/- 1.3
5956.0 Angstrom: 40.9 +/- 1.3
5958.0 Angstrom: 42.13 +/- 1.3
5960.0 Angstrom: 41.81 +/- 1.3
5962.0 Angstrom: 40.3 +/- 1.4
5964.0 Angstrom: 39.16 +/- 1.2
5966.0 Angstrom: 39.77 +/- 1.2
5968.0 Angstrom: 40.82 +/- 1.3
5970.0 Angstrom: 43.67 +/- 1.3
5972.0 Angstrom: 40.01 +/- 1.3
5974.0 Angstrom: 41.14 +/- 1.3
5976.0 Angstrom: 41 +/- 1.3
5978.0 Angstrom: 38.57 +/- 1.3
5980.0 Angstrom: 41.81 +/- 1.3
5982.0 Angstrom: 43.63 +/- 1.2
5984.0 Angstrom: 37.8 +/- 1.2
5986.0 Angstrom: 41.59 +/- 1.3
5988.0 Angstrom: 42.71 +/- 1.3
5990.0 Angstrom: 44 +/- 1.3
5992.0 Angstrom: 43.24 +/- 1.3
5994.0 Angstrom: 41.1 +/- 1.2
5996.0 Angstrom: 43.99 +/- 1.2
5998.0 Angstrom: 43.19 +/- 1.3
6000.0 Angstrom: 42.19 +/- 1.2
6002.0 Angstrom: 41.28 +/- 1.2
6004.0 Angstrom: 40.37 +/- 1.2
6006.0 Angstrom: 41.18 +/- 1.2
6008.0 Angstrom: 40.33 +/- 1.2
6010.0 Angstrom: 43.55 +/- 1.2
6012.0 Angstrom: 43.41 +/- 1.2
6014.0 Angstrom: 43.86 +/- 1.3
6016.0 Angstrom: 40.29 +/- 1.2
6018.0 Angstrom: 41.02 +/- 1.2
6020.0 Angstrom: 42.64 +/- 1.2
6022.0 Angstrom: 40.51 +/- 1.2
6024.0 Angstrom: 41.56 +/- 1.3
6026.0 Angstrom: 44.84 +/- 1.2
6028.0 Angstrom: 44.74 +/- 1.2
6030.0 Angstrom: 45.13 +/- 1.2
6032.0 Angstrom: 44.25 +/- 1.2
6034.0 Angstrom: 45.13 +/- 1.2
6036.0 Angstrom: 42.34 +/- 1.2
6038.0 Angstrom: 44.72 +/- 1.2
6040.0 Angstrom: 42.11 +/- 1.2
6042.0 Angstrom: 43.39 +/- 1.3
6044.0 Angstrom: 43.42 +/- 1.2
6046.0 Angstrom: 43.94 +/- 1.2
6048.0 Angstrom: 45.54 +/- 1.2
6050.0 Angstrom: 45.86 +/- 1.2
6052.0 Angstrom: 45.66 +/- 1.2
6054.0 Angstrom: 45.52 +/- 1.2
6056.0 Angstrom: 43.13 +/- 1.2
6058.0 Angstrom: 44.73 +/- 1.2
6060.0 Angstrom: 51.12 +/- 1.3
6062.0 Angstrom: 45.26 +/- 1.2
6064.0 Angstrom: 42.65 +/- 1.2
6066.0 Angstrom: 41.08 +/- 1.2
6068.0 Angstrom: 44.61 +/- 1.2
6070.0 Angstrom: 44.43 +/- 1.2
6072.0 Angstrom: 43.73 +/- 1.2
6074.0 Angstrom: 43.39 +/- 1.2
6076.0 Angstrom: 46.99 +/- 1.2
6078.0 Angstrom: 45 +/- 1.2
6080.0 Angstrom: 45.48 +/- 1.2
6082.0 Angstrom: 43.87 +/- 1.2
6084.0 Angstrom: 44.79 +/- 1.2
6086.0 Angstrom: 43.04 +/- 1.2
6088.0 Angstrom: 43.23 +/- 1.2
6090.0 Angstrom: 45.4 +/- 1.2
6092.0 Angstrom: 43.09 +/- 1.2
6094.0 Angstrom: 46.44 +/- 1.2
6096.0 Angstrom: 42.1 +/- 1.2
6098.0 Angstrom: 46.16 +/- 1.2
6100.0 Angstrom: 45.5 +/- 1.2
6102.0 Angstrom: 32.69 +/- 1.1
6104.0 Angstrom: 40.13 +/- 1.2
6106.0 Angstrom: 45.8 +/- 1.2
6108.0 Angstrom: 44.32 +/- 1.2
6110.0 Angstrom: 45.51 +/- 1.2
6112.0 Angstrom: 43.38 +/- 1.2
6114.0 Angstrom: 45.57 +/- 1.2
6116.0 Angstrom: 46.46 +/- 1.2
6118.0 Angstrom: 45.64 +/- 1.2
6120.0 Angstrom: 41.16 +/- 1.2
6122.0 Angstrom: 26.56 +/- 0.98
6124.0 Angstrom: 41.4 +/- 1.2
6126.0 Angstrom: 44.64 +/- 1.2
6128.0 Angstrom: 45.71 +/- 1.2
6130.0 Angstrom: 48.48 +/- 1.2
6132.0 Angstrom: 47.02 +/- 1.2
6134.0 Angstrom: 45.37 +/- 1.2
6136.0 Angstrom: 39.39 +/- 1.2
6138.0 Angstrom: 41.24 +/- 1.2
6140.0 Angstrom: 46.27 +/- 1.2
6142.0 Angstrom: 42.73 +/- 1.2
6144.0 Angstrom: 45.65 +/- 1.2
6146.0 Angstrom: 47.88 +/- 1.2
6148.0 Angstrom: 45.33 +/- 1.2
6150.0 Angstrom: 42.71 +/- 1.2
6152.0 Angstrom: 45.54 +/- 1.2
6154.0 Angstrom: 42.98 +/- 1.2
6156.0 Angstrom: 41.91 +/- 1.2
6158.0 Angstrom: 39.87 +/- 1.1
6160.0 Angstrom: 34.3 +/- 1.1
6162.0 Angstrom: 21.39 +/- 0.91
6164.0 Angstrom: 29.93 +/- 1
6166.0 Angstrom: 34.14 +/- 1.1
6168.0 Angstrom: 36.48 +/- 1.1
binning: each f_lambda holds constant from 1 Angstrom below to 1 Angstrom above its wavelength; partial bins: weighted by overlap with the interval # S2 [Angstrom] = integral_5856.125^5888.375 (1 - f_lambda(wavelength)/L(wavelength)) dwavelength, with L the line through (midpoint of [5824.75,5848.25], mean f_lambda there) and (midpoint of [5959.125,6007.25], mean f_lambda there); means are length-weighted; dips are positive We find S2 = 4.9 Angstrom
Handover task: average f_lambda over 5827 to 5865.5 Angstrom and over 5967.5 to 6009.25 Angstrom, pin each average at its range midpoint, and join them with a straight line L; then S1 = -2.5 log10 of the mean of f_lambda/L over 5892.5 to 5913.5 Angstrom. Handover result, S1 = 0.36 mag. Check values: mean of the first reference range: 41.6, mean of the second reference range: 41.6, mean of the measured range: 29.9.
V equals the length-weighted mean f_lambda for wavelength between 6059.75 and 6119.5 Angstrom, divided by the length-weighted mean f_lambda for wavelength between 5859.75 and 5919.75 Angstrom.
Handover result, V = 1.3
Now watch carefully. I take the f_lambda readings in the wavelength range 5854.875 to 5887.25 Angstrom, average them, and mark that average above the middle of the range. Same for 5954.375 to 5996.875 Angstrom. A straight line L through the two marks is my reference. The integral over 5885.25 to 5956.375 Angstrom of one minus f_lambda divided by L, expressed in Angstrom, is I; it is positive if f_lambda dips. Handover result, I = 9.0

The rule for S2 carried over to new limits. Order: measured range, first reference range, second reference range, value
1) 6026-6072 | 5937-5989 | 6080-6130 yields -2.51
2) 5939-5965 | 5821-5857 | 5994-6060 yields 1.78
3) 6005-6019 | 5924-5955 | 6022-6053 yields 0.30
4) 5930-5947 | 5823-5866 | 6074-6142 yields 1.14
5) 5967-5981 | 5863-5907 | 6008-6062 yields -0.93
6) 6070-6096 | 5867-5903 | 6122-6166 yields -4.06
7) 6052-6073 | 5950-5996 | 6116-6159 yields -1.19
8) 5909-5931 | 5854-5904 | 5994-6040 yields -2.47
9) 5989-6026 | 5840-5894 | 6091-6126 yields -2.33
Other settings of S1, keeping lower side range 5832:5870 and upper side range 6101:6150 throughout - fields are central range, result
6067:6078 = -0.045 mag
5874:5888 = 0.225 mag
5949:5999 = 0.023 mag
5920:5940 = 0.067 mag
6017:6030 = -0.007 mag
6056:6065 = -0.070 mag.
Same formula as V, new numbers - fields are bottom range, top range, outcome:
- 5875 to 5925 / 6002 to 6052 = 1.37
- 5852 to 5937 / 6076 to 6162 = 1.25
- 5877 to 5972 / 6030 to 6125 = 1.23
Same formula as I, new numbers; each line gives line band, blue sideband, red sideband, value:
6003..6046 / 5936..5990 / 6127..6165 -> -1.9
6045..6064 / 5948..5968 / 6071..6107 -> -1.2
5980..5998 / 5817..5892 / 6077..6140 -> -0.5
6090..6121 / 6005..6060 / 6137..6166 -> -1.5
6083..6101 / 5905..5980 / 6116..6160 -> -0.9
